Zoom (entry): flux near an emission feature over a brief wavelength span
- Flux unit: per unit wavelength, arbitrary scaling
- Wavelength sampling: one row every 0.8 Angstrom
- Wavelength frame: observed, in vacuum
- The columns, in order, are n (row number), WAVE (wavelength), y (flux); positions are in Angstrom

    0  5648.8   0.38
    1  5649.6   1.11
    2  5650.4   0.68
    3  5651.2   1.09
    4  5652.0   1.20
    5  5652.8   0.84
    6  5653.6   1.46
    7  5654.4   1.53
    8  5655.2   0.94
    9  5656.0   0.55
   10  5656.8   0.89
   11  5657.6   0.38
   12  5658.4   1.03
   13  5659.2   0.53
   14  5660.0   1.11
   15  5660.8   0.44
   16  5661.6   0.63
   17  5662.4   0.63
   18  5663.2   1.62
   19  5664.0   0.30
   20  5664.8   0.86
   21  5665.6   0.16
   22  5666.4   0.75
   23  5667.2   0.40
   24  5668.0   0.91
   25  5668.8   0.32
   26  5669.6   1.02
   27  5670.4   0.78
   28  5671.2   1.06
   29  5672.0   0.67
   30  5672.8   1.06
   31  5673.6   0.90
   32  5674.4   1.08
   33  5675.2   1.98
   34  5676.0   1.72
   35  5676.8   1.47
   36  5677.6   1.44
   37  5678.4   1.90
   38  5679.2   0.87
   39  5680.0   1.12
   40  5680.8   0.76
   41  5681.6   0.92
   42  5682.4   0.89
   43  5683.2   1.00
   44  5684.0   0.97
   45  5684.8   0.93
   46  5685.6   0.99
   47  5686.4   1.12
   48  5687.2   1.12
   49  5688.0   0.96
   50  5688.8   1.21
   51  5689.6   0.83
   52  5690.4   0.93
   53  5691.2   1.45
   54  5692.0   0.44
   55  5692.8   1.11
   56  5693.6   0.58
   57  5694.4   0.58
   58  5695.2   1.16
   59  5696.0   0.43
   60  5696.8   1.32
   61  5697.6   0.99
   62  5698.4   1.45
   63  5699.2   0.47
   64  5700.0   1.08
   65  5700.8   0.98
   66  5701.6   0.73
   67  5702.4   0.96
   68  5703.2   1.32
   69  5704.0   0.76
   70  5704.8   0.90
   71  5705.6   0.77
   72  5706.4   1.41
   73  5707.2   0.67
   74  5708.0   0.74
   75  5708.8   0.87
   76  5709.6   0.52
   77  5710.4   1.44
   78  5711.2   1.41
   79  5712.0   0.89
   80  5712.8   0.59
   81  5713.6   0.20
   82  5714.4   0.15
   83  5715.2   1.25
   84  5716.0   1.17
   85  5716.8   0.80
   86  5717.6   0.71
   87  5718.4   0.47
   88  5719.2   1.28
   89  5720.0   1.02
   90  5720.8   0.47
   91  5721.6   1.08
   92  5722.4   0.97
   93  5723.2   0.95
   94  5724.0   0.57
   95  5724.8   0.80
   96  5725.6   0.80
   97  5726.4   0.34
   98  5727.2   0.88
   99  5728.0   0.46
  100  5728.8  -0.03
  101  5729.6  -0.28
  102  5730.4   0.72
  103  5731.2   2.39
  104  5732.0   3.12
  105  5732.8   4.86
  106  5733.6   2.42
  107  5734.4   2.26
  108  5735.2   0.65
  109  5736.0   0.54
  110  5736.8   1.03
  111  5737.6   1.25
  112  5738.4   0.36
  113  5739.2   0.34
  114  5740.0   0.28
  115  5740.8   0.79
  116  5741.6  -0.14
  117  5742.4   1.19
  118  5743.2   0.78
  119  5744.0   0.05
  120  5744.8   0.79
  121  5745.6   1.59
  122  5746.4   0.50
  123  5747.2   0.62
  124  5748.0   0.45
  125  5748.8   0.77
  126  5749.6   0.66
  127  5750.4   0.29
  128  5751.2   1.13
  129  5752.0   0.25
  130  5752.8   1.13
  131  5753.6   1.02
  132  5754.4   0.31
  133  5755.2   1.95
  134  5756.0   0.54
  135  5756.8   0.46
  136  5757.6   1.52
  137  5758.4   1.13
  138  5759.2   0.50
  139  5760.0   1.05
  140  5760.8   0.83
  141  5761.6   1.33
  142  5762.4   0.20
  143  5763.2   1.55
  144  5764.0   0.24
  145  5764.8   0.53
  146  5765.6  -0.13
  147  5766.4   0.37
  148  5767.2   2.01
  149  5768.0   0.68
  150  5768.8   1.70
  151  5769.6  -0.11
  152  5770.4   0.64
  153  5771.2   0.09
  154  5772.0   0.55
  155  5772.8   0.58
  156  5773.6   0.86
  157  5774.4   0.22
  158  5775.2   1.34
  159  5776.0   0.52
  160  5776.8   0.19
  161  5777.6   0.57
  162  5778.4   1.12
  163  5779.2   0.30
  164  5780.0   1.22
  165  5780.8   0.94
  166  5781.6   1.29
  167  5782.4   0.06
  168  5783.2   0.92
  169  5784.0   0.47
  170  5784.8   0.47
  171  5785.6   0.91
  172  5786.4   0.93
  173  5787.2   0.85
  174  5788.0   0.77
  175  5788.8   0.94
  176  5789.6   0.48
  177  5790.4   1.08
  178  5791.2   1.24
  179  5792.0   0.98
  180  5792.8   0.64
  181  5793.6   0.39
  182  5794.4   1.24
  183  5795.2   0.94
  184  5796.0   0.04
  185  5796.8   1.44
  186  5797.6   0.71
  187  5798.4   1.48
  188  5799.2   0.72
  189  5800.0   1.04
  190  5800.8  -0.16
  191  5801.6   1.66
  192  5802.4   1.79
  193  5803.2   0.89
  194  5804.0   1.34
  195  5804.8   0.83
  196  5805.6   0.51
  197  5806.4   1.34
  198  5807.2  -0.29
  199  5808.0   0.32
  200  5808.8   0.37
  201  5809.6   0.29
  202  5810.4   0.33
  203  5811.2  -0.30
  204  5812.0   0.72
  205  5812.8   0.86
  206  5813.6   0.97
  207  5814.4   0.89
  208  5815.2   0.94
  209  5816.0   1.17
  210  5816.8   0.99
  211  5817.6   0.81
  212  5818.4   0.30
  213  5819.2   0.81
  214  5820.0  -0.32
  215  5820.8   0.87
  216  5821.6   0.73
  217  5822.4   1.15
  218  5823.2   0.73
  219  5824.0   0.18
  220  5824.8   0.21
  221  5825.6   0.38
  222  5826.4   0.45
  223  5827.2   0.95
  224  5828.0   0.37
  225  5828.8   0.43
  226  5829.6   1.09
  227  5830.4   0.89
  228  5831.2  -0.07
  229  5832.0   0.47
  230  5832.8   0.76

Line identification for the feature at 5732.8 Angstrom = [O III] 5007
